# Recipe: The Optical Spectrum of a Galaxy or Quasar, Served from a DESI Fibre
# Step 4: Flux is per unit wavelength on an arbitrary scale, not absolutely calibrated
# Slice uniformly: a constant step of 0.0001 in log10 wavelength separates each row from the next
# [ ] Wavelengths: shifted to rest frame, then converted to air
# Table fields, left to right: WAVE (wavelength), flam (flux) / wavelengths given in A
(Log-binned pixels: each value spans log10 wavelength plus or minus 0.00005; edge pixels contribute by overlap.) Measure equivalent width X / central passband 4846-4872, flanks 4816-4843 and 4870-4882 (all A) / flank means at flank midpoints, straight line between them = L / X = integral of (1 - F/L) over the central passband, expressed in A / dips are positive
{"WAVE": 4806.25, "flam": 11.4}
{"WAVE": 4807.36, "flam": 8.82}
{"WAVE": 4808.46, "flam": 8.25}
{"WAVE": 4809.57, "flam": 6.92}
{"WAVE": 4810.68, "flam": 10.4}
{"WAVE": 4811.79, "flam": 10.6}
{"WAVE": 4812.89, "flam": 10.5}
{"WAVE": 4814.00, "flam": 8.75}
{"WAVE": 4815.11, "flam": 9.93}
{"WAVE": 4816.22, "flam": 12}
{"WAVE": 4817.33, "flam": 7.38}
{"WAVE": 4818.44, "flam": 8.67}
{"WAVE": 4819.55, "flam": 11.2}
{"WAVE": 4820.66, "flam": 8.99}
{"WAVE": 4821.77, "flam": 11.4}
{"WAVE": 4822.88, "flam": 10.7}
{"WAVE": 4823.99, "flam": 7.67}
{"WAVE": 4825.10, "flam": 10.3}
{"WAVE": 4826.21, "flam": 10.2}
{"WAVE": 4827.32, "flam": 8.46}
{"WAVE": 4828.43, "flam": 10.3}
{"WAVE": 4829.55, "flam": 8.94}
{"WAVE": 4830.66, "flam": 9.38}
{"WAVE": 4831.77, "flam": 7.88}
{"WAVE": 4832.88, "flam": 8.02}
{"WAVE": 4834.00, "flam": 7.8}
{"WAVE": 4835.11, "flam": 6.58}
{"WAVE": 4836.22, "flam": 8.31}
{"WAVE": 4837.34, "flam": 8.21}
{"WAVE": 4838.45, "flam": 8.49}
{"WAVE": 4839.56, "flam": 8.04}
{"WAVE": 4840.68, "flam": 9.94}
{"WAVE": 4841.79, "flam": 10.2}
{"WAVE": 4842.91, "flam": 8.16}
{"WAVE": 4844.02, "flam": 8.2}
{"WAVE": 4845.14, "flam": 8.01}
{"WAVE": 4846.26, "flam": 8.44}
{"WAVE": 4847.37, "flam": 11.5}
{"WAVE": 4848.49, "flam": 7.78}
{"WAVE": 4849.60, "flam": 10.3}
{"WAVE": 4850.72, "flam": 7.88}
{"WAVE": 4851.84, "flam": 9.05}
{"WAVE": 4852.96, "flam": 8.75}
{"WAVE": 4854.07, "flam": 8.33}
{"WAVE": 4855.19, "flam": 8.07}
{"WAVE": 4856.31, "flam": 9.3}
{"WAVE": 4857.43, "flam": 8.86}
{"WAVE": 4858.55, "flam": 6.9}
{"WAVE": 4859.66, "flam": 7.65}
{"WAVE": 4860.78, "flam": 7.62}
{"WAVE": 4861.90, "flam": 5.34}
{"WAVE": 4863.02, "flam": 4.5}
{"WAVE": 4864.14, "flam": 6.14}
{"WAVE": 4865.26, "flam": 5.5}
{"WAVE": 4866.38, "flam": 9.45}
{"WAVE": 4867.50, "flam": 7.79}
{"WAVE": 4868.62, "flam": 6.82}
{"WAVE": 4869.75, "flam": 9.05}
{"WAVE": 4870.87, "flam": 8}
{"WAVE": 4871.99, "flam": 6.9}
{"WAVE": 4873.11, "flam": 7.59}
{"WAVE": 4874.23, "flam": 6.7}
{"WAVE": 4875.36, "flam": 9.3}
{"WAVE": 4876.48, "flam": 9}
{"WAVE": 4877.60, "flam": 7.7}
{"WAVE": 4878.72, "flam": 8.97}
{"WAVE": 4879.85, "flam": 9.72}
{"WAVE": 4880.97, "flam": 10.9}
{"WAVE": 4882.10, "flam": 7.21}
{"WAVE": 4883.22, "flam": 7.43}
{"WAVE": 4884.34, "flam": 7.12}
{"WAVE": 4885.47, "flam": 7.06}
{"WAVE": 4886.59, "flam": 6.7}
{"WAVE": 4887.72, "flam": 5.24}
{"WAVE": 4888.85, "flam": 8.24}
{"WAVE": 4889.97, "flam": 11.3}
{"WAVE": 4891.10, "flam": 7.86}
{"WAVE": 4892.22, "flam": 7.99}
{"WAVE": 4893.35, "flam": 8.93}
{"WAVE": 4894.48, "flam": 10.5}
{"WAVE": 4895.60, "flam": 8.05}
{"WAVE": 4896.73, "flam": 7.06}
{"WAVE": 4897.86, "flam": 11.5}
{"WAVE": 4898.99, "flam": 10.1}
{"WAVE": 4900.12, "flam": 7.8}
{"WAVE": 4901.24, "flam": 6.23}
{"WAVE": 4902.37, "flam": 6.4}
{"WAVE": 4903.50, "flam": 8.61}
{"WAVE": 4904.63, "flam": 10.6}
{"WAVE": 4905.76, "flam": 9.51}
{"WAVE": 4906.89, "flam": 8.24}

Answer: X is 2.3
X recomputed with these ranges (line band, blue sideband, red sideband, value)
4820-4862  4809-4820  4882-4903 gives 1.7 A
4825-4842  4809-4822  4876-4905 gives 1.1 A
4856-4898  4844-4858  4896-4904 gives 2.9 A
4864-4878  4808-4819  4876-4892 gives 1.1 A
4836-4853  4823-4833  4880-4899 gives 0.2 A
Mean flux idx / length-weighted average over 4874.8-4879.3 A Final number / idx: 8.75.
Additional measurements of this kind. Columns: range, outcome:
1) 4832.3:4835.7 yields 7.48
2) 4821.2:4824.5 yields 9.95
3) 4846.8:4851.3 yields 9.37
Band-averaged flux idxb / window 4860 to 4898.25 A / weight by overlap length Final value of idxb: 7.9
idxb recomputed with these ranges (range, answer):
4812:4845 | 9.13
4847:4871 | 7.9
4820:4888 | 8.29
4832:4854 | 8.6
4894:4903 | 8.44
